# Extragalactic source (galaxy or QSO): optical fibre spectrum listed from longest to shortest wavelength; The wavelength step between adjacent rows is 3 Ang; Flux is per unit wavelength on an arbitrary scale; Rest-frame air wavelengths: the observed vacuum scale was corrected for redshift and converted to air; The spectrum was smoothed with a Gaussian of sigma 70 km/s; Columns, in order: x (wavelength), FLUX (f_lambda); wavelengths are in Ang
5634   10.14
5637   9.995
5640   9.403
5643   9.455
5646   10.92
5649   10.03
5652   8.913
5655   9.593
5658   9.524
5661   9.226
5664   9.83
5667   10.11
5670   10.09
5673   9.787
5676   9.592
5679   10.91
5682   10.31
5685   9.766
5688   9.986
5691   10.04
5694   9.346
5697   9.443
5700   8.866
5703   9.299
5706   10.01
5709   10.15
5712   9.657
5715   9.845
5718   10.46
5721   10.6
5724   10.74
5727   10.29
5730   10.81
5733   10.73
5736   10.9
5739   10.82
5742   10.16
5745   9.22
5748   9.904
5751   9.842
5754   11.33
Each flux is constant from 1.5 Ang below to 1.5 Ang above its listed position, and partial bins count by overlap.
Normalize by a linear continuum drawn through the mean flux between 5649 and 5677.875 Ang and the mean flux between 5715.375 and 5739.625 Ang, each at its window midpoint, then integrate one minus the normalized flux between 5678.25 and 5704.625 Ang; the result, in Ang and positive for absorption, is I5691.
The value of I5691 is 0.9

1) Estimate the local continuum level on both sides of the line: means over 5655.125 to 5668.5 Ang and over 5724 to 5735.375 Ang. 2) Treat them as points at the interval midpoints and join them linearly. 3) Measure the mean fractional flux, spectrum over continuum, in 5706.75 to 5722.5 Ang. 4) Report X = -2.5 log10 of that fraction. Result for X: 0.03 mag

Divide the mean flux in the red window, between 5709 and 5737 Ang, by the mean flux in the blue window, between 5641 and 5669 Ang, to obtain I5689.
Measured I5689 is 1.07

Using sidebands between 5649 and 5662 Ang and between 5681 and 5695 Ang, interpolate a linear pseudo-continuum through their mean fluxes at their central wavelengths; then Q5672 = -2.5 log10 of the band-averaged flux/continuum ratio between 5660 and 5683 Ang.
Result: -0.04 mag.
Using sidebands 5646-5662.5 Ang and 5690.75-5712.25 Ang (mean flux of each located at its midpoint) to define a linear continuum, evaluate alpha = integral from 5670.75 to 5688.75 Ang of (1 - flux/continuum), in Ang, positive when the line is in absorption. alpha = -0.9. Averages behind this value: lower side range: 9.59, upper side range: 9.57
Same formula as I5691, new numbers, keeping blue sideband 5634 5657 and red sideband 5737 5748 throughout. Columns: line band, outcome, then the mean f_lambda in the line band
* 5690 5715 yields 0.9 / 9.61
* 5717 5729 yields -0.6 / 10.5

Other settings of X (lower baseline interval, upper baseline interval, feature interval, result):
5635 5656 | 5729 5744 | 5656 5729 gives 0.03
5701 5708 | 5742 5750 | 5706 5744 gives -0.08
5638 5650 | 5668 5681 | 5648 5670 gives 0.04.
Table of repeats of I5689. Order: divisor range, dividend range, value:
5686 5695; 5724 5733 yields 1.08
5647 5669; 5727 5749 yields 1.08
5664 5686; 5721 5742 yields 1.06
